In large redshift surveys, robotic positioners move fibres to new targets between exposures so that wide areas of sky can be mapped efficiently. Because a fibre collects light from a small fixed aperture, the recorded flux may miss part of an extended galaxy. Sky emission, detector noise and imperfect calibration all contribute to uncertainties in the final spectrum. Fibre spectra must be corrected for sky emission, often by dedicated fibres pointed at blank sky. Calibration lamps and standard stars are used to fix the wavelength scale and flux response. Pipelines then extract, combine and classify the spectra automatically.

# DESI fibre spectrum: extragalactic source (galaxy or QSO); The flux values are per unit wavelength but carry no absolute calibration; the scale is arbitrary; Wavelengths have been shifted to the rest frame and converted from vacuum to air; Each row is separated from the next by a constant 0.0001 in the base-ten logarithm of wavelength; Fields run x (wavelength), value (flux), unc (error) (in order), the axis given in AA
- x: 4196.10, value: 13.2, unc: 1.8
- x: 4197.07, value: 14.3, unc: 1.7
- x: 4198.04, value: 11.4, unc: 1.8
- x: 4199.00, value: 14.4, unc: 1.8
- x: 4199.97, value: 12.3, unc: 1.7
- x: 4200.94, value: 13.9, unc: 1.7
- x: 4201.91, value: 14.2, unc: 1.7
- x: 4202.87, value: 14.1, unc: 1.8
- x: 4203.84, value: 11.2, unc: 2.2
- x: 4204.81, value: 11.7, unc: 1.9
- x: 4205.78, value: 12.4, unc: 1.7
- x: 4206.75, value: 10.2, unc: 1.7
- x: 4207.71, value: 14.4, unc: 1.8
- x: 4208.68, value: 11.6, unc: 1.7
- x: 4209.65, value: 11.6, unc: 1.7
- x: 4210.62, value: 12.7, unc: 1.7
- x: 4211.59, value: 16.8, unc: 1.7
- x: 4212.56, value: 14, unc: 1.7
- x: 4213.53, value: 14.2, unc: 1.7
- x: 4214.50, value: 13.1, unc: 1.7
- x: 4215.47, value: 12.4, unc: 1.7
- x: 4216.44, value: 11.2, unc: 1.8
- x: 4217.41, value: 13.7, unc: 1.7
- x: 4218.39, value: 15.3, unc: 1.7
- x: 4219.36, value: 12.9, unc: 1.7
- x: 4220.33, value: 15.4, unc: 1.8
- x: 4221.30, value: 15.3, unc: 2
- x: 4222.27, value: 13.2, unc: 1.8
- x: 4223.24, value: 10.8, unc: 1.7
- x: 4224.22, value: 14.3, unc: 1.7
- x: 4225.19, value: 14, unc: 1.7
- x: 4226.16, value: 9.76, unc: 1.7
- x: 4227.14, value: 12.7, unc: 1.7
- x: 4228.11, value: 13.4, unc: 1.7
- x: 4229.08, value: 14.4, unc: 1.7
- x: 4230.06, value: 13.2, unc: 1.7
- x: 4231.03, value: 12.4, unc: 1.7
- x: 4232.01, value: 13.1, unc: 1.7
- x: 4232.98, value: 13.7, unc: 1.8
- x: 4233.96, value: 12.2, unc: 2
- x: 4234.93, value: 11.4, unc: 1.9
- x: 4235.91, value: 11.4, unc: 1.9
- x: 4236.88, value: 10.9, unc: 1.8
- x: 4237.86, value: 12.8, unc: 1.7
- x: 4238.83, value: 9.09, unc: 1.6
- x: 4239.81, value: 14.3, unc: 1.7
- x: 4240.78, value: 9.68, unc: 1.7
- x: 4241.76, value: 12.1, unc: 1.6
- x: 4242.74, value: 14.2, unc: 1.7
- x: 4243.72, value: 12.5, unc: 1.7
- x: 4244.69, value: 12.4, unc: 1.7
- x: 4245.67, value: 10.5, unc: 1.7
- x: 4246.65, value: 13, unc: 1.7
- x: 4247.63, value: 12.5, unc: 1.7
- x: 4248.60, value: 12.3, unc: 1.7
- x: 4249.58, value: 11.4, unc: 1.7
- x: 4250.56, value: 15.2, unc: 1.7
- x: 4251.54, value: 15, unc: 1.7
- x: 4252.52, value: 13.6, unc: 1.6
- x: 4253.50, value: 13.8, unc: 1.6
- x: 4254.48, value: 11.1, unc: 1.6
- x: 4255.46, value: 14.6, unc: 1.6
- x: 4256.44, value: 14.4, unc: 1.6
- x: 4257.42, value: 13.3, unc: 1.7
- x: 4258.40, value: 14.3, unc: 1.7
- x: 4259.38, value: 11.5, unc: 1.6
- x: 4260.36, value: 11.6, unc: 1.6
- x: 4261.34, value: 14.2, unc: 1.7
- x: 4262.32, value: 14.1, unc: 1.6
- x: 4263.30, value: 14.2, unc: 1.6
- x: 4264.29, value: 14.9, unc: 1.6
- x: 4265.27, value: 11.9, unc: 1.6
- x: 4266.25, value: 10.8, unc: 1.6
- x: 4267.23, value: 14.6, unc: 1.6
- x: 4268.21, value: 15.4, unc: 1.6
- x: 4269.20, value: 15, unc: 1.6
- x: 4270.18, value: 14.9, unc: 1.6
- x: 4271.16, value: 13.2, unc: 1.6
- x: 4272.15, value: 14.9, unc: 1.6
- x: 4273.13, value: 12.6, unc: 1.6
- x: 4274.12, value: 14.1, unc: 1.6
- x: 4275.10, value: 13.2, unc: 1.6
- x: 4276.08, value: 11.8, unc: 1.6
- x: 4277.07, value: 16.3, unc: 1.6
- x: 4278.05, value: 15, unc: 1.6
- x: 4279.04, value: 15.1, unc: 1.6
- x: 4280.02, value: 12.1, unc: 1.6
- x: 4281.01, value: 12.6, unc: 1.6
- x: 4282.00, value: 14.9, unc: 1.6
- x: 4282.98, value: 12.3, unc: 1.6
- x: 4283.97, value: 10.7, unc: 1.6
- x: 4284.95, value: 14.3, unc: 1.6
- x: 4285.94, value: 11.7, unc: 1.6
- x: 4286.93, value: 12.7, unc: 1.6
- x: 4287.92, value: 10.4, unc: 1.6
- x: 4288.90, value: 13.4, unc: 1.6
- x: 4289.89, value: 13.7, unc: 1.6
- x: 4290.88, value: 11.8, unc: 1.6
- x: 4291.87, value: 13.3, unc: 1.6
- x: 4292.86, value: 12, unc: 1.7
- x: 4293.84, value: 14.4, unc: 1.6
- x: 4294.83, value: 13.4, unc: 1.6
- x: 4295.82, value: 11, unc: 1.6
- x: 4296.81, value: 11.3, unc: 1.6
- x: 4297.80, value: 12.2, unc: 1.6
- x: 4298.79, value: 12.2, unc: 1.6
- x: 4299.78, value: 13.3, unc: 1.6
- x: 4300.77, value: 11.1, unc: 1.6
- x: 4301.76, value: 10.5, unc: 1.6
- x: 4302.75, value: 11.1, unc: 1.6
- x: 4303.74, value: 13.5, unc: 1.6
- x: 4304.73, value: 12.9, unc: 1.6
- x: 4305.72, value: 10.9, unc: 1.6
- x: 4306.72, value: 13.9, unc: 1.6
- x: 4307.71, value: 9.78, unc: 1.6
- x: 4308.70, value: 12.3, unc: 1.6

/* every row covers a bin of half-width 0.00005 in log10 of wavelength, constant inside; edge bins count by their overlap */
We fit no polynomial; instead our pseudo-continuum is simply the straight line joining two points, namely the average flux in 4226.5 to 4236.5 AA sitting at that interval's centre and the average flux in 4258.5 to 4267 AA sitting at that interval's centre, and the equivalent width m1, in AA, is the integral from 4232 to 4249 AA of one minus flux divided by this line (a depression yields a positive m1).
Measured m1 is 1.0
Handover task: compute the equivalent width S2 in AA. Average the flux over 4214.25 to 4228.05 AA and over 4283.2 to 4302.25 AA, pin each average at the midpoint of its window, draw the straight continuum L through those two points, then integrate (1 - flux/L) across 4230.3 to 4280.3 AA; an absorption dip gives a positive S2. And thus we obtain -1.5 AA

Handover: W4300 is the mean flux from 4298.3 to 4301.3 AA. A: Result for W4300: 12.2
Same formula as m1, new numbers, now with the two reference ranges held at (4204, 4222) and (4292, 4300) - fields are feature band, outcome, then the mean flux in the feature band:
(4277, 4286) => -0.6 AA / 13.5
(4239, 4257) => 0.1 AA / 12.9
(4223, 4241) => 1.0 AA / 12.3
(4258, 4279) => -1.7 AA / 13.8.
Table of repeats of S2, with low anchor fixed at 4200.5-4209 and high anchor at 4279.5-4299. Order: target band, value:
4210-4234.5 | -1.40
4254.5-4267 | -0.68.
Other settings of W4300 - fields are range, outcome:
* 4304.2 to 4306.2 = 12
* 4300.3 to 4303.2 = 10.9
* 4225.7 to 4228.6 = 12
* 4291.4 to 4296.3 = 12.8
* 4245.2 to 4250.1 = 12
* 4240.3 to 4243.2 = 12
